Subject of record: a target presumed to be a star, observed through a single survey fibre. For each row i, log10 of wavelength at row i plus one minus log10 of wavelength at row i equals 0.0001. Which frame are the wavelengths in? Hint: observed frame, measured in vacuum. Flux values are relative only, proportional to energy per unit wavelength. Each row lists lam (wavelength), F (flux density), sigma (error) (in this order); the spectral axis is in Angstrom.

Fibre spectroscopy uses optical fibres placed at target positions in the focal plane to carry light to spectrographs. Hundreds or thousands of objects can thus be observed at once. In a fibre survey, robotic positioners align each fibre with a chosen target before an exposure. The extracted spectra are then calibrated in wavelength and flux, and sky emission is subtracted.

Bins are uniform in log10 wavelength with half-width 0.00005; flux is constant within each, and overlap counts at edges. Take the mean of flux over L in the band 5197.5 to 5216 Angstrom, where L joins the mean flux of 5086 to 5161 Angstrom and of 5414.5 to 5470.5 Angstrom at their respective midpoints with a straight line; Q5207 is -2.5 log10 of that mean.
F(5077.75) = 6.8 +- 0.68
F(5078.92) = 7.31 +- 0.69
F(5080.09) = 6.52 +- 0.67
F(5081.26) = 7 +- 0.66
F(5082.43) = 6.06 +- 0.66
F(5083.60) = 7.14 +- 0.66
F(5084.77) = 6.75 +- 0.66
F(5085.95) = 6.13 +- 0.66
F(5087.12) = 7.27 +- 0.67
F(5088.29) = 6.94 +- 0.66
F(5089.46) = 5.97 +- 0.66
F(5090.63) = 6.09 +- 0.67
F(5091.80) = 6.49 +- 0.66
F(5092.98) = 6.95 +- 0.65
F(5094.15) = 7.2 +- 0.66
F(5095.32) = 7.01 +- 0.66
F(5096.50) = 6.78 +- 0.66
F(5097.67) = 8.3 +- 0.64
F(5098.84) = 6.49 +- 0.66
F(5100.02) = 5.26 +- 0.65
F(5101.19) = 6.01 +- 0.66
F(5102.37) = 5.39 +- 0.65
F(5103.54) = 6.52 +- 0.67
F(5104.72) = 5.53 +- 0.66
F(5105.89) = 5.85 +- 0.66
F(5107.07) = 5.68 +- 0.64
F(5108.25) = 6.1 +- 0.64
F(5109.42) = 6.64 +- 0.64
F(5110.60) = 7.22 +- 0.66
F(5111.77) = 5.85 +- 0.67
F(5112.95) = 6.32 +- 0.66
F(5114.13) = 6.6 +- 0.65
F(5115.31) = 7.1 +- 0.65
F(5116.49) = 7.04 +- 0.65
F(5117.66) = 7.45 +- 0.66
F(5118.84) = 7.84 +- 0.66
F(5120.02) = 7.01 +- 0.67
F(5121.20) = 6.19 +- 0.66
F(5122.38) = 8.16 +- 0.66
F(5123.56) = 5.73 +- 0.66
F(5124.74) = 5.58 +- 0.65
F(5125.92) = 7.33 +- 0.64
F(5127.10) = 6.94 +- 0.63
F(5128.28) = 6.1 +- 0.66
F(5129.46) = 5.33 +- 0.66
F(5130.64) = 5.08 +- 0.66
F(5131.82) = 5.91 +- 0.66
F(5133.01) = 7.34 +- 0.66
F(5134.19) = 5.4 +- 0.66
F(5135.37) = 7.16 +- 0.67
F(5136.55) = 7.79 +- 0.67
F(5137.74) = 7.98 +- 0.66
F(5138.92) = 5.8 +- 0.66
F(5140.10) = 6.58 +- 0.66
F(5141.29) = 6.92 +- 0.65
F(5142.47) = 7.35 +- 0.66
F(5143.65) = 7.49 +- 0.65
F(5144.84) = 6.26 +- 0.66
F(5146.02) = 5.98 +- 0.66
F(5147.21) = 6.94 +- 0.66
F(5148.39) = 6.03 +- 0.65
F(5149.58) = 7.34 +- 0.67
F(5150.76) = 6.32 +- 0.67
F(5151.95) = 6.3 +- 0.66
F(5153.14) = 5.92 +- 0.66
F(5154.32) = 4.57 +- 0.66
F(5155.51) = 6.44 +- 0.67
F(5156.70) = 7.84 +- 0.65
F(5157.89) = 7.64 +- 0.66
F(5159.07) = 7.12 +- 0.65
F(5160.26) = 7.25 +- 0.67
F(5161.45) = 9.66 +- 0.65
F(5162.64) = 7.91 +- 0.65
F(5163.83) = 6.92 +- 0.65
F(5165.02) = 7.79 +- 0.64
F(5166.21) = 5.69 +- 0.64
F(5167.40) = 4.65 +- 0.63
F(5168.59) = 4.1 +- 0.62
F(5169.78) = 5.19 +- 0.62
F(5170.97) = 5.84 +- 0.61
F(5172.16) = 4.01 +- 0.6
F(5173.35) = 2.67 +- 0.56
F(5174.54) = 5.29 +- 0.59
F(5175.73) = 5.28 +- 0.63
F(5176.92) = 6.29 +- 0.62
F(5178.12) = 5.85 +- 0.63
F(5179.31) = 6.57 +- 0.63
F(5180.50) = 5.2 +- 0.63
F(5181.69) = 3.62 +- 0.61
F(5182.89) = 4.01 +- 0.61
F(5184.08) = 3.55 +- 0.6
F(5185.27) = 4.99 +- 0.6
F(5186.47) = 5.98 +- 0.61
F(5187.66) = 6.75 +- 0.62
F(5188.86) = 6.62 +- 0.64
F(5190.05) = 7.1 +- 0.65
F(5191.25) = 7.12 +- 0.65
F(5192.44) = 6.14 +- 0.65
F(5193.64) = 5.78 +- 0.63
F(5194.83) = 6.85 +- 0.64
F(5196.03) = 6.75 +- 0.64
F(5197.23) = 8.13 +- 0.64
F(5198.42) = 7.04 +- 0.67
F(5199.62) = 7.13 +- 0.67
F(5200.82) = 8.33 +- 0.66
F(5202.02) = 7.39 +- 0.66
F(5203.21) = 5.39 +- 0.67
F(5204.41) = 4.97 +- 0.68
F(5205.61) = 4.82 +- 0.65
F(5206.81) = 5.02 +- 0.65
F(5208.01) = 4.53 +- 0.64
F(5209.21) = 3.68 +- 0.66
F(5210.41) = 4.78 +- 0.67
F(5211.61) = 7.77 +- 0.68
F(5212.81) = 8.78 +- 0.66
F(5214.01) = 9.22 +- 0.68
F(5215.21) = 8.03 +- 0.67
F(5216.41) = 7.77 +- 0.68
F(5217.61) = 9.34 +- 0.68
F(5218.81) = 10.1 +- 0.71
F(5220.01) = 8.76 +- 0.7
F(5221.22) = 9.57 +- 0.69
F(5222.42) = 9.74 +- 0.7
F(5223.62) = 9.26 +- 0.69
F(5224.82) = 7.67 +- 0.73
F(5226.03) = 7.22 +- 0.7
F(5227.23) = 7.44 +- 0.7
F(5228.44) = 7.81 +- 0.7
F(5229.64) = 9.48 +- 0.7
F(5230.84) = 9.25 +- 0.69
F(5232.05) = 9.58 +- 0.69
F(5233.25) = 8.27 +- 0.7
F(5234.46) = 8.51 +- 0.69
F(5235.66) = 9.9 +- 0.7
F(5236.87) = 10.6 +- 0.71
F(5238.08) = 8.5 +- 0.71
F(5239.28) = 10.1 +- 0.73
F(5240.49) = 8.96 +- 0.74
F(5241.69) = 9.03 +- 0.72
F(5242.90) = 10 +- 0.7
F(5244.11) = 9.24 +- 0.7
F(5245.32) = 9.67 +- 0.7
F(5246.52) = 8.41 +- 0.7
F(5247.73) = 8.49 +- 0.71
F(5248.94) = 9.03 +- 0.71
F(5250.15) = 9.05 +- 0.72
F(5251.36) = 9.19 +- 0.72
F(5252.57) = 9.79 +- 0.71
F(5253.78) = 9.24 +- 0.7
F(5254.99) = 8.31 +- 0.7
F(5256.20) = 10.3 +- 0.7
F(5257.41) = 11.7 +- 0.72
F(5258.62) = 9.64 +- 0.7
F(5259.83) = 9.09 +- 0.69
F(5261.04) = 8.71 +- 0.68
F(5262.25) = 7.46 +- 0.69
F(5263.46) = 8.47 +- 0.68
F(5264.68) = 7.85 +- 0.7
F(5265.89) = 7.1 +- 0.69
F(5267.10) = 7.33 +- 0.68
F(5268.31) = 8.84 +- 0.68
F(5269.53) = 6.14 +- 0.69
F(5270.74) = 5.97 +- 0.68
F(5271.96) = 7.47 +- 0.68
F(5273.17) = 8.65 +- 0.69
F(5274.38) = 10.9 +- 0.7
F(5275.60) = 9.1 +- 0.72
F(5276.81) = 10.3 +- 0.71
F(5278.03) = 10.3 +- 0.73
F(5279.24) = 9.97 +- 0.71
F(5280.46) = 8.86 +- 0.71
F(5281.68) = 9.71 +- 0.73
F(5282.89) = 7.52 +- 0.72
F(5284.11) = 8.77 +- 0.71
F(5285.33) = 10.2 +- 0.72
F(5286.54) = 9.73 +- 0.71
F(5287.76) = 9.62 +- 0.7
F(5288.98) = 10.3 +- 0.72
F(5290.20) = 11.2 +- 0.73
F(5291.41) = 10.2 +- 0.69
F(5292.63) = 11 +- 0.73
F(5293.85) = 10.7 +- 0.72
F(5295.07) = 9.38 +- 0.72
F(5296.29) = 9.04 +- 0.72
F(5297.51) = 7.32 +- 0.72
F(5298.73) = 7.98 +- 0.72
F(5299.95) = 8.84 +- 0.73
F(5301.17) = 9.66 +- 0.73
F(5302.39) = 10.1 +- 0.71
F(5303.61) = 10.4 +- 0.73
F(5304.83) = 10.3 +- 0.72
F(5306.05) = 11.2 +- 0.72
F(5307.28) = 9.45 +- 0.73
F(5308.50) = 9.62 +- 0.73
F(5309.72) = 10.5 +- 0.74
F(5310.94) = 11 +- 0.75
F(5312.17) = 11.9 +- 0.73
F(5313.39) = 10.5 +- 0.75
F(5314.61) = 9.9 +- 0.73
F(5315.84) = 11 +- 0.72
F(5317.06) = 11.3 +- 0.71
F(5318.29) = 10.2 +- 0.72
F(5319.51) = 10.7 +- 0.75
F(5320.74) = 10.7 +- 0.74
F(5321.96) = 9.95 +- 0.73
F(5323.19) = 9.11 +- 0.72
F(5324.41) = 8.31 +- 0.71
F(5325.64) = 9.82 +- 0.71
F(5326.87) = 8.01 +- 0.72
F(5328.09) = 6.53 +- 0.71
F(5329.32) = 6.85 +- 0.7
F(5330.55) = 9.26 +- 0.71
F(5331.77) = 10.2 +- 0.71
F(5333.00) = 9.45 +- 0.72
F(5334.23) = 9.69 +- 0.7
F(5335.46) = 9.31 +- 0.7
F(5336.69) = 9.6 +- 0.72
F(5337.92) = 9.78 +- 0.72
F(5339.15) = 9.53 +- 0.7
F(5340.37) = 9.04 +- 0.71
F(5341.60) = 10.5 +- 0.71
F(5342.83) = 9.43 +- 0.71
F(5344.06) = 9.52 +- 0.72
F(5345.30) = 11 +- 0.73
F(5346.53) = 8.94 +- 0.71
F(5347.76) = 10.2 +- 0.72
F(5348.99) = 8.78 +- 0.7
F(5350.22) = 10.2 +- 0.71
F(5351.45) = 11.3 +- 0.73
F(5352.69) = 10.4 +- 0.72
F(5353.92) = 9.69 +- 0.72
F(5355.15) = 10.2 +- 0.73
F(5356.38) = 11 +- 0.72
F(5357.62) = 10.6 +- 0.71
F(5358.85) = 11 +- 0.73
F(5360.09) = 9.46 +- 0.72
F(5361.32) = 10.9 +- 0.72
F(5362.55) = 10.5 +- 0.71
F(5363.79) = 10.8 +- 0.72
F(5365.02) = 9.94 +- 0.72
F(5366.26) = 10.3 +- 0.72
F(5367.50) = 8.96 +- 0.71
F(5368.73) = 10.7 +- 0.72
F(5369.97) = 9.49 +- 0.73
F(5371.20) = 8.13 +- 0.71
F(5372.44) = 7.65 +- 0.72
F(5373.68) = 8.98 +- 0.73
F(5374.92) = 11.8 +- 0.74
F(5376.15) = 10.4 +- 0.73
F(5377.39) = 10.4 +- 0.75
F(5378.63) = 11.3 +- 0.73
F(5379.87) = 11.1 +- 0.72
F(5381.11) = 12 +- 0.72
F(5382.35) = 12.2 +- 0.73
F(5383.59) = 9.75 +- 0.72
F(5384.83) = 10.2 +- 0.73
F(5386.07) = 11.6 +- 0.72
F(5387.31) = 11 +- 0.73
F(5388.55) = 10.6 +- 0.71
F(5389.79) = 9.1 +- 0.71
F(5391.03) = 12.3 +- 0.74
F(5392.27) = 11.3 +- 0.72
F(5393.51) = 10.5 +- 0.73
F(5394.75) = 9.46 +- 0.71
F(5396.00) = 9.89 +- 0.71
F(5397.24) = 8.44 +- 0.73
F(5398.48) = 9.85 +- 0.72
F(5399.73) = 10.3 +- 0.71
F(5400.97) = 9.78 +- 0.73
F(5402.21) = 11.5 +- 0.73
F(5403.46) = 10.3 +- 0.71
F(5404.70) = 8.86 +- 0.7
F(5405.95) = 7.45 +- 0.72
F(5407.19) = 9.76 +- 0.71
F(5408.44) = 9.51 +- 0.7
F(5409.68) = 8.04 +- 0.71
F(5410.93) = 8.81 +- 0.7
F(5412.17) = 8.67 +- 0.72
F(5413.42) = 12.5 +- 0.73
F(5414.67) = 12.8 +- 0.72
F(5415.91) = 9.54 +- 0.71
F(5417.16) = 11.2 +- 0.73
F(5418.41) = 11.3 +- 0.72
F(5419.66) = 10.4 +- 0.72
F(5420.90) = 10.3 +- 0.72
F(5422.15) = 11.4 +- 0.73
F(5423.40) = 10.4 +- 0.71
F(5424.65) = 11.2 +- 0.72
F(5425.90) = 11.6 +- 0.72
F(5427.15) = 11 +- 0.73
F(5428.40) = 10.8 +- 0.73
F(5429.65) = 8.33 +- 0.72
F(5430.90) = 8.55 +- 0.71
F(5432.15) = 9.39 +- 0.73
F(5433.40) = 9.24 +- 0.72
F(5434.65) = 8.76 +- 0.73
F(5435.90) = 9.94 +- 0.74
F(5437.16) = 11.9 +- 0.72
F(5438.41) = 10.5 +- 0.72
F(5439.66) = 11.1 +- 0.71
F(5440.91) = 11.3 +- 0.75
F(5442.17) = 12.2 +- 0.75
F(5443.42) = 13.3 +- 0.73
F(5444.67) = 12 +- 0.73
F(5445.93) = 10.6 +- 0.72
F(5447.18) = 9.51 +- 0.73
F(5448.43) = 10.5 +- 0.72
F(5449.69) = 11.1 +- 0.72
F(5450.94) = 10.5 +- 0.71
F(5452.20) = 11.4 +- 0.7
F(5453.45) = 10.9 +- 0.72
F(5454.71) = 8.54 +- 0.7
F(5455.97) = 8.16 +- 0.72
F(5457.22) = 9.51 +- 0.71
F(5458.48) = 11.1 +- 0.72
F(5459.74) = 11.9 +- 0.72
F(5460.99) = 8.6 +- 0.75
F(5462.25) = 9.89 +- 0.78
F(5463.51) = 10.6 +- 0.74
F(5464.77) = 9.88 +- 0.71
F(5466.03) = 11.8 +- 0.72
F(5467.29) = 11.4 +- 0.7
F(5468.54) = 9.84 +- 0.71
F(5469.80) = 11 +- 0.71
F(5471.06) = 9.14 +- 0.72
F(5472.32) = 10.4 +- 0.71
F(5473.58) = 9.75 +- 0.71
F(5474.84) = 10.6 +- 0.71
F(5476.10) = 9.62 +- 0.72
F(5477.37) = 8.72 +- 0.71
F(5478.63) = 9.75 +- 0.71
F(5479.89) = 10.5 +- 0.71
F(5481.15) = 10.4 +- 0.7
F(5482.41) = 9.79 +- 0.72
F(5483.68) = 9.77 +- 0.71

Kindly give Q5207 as 0.17 mag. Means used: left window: 6.59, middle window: 6.5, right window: 10.5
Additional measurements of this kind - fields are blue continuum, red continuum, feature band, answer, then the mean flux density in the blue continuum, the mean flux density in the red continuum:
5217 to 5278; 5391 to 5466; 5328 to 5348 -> 0.024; 8.9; 10.3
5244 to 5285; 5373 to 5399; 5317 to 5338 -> 0.049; 8.84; 10.6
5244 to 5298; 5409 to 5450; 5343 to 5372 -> -0.019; 9.1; 10.5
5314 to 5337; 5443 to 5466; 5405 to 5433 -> 0.007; 9.46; 10.5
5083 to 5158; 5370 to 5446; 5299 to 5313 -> -0.136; 6.57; 10.4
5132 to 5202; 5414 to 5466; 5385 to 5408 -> -0.028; 6.32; 10.5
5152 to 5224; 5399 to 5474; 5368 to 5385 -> -0.096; 6.5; 10.3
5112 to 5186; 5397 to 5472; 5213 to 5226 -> -0.217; 6.26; 10.3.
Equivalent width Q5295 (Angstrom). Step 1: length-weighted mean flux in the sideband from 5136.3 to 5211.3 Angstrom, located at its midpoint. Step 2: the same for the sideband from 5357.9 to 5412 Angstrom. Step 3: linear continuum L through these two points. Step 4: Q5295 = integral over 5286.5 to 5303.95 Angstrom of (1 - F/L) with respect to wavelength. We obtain -2.6 Angstrom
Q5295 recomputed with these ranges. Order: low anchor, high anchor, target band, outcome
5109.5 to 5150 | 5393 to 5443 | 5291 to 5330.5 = -3.8 Angstrom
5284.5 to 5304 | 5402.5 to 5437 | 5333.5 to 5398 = -1.8 Angstrom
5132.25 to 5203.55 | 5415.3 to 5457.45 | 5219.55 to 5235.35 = -3.1 Angstrom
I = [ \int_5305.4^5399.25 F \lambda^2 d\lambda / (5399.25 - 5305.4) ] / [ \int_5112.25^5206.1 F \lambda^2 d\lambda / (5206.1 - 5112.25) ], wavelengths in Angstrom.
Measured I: 1.71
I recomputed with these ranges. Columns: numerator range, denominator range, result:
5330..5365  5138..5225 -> 1.63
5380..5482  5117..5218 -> 1.79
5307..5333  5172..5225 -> 1.56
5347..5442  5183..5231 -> 1.55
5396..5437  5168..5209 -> 1.92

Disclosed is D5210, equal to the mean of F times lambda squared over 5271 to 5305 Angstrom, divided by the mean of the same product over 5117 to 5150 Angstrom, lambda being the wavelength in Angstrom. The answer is 1.51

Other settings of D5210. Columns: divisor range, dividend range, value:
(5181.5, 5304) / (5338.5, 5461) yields 1.31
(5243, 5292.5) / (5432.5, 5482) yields 1.23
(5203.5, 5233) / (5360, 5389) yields 1.43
